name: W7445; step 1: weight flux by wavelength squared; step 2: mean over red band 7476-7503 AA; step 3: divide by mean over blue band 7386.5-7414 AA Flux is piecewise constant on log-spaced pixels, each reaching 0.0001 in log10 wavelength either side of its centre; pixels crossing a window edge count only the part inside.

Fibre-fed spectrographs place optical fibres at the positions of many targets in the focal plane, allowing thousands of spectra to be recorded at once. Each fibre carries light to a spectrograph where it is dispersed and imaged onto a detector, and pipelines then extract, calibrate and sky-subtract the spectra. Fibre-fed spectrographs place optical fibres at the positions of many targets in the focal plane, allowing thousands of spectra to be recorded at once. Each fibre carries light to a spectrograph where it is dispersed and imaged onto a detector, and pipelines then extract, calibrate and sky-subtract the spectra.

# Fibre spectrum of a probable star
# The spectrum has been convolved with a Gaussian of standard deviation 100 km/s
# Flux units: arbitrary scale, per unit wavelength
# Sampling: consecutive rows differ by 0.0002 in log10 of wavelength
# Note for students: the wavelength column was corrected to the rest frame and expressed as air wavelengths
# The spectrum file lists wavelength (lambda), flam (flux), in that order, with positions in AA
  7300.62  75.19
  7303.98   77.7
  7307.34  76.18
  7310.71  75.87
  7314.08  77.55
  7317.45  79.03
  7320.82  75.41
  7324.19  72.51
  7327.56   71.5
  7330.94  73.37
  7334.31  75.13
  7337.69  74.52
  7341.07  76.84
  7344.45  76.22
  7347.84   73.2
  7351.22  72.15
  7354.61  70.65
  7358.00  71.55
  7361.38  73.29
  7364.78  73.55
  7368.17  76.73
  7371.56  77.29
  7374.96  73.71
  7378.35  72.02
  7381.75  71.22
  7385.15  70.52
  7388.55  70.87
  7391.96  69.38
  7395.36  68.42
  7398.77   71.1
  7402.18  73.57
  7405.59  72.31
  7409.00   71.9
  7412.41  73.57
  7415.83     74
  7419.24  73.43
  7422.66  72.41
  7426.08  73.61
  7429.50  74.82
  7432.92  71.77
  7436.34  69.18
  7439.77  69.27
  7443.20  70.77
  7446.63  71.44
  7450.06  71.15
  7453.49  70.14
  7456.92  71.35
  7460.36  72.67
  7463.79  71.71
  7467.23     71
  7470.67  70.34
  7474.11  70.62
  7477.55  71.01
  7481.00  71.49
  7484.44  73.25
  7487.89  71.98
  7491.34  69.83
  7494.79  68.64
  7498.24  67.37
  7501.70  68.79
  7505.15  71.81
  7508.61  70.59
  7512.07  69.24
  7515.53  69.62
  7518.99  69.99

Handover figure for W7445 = 1.0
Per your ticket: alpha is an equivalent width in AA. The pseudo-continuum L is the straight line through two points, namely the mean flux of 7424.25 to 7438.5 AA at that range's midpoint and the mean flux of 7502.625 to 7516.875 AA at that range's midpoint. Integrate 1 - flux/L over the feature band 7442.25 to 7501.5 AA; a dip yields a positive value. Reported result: 0.3 AA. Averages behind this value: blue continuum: 72.3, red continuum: 70.3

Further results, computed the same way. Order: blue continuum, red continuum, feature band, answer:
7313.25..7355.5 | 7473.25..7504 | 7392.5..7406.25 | 0.31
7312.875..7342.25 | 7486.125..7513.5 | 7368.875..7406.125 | 0.63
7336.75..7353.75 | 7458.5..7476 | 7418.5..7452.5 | 0.18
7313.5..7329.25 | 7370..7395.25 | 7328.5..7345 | -0.16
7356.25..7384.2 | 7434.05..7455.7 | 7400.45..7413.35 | -0.14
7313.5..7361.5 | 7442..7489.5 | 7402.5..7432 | -0.33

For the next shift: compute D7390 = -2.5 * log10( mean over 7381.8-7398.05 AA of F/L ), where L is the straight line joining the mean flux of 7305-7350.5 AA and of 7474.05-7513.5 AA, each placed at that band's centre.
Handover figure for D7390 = 0.05 mag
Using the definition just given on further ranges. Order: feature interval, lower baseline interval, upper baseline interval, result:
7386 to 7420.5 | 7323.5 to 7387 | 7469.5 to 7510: 0.01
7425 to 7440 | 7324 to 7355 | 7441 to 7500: 0.00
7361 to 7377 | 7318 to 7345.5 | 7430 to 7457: -0.02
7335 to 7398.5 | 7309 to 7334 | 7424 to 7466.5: 0.01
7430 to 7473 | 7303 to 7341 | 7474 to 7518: 0.01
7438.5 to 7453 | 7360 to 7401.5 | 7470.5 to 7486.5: 0.02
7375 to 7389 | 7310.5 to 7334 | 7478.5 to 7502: 0.03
